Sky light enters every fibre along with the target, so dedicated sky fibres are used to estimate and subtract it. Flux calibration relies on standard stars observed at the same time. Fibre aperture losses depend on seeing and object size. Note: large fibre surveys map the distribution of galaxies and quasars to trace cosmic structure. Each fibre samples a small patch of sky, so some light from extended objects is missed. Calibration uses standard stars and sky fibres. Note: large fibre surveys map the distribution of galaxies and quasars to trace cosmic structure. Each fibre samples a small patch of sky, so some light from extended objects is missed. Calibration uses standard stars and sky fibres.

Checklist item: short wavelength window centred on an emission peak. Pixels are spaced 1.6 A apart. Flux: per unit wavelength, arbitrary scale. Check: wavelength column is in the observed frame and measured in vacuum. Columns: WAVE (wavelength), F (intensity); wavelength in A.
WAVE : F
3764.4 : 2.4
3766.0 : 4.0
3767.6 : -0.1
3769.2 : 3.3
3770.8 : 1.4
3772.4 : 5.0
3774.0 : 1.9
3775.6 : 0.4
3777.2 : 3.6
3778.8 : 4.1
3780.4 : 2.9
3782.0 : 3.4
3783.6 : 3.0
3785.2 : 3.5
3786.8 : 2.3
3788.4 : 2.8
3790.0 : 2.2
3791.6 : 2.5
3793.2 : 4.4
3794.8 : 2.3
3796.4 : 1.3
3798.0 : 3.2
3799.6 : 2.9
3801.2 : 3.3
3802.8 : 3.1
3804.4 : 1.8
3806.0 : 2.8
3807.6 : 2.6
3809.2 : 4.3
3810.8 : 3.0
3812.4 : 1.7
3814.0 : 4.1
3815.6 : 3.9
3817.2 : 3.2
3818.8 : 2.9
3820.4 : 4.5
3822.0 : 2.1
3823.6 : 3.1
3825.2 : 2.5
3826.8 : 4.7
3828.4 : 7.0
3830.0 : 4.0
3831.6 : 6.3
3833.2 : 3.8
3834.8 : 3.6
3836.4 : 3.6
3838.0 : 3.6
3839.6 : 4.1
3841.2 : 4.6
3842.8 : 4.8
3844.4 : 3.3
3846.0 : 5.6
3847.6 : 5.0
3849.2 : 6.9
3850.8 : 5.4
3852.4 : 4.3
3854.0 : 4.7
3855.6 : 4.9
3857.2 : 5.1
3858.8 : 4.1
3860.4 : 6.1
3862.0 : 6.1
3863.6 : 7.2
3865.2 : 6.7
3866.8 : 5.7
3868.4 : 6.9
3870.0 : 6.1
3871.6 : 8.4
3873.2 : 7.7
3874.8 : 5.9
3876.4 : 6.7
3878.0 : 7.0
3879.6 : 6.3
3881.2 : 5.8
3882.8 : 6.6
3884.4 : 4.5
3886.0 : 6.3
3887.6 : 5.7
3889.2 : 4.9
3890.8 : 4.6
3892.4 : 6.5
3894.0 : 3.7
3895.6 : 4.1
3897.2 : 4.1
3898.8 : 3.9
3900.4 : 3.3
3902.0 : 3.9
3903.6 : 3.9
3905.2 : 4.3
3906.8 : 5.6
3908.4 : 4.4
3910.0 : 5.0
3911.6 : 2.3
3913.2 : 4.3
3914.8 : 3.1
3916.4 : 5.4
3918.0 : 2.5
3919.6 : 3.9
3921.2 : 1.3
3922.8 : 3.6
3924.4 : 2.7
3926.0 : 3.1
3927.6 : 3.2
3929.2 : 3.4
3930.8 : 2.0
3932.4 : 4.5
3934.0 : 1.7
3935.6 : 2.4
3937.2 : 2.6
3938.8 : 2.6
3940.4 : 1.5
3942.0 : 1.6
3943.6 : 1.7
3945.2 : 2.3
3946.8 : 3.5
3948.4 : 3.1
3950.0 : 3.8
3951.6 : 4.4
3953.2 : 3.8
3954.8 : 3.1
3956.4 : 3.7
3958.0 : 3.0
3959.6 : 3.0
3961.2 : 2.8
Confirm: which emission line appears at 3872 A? C IV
